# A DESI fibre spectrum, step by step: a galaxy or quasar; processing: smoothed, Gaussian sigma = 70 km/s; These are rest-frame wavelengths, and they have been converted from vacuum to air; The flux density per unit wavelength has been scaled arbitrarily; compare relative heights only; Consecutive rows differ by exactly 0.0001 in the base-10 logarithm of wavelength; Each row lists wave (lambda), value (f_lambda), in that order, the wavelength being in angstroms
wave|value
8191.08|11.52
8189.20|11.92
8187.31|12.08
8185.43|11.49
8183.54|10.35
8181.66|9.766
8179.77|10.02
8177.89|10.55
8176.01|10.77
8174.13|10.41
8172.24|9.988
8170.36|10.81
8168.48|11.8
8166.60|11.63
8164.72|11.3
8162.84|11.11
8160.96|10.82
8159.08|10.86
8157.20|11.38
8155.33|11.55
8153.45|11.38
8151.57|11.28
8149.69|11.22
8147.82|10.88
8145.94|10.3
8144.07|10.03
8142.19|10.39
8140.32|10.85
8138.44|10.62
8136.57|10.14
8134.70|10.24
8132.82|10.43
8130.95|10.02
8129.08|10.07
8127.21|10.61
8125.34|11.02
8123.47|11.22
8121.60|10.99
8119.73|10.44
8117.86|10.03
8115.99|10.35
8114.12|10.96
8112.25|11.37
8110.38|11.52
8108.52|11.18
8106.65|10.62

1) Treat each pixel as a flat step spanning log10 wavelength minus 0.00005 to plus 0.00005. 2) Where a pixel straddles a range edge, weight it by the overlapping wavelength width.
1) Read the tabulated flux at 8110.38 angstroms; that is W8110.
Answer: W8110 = 11.52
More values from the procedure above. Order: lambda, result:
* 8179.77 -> 10.02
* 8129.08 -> 10.07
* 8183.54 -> 10.35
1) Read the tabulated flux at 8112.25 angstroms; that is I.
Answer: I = 11.37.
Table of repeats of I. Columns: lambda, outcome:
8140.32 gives 10.85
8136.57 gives 10.14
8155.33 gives 11.55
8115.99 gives 10.35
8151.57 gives 11.28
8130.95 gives 10.02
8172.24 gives 9.988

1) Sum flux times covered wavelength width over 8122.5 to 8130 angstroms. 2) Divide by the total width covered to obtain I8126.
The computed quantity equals 10.7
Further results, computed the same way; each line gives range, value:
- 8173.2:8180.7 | 10.4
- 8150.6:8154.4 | 11.3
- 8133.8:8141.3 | 10.5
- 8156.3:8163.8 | 11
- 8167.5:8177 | 10.8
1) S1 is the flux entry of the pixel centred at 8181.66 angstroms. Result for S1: 9.766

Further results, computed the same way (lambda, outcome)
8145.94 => 10.3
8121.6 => 10.99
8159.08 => 10.86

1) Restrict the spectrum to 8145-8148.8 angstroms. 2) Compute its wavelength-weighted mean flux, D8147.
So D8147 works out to 10.6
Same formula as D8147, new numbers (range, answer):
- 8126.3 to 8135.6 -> 10.3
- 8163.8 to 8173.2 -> 11.1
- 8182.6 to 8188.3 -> 11.3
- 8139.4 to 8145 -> 10.4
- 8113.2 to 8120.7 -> 10.4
